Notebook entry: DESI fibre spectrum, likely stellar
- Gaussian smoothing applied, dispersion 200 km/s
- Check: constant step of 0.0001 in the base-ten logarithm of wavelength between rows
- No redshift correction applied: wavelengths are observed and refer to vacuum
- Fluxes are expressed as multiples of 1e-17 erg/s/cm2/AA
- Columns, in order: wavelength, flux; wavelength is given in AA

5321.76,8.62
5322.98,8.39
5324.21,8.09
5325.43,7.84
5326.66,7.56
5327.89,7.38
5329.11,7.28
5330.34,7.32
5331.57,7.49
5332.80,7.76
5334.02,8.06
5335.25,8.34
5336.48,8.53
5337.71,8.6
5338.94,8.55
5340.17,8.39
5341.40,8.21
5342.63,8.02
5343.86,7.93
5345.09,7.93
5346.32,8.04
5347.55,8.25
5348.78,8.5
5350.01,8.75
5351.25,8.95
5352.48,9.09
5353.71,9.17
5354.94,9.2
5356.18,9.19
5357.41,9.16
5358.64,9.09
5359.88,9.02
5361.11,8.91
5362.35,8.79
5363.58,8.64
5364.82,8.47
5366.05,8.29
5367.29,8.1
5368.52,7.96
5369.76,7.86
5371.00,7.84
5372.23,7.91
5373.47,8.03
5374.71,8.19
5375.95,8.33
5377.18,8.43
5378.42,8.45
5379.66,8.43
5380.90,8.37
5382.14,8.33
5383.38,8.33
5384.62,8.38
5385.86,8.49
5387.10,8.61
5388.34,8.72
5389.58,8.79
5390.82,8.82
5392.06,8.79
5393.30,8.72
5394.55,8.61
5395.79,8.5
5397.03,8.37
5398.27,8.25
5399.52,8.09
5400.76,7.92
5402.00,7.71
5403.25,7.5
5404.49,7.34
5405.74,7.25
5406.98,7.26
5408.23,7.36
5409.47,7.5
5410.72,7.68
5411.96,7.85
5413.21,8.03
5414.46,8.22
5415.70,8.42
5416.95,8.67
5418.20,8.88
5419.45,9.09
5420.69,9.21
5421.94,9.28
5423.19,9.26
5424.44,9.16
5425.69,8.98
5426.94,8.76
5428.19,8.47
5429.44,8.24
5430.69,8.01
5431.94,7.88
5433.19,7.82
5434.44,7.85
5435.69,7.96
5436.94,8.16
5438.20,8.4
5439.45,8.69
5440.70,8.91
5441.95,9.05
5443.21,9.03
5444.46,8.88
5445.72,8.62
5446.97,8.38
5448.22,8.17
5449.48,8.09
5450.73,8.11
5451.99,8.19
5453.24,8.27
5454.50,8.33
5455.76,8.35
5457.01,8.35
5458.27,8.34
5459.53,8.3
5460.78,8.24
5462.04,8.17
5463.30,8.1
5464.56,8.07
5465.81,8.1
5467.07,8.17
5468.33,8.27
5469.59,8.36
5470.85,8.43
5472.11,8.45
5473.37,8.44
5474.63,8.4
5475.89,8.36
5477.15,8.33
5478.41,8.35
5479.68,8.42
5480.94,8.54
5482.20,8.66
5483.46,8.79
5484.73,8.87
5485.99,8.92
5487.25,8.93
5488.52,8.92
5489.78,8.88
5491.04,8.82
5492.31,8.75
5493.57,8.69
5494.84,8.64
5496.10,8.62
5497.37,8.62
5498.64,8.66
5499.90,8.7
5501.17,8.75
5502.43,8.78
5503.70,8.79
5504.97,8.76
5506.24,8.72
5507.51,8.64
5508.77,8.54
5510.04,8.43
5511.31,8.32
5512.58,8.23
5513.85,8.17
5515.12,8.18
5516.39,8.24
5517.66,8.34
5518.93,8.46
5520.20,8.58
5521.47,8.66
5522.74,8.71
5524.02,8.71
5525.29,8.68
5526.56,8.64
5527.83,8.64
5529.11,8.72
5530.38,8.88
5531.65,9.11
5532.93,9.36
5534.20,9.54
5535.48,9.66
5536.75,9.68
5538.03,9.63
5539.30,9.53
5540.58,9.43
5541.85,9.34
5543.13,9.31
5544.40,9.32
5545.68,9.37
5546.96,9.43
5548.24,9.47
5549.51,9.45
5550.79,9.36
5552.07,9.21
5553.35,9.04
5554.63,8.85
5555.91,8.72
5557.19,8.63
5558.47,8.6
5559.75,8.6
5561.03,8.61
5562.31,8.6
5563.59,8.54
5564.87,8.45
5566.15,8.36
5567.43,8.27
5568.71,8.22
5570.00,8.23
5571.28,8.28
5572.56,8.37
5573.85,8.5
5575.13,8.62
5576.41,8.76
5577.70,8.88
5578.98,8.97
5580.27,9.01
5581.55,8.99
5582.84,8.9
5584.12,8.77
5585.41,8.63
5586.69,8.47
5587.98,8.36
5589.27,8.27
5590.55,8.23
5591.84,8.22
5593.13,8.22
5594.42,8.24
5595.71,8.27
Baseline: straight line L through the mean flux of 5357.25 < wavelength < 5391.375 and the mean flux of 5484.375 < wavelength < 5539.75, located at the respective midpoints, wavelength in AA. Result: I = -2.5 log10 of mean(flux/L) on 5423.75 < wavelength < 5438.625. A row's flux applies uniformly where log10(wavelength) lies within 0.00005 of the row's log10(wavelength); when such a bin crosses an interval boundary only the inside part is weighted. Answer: 0.04 mag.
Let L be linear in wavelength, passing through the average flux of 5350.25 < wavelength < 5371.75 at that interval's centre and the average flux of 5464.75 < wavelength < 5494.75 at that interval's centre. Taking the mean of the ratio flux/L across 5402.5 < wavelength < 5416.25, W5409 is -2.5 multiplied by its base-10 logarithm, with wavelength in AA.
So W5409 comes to 0.13 mag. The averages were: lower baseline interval 8.69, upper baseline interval 8.55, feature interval 7.67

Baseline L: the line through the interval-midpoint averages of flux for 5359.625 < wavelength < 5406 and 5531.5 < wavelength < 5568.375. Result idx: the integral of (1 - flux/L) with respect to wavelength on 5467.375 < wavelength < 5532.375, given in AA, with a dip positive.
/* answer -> 1.8 AA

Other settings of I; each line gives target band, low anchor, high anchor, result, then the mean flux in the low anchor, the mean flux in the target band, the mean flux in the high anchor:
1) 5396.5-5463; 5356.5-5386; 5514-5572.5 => 0.036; 8.41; 8.29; 8.87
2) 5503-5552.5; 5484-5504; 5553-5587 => -0.028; 8.77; 8.93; 8.62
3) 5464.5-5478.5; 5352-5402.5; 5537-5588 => 0.046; 8.5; 8.32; 8.86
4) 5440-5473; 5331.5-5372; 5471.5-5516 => 0.024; 8.47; 8.38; 8.6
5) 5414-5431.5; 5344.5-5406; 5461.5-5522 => -0.037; 8.42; 8.76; 8.52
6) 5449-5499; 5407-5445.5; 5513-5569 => 0.022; 8.44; 8.46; 8.9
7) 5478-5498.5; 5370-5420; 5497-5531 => -0.027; 8.21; 8.71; 8.58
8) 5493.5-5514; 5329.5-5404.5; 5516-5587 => 0.018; 8.38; 8.6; 8.87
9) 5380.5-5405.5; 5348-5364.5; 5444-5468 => 0.049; 8.94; 8.31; 8.27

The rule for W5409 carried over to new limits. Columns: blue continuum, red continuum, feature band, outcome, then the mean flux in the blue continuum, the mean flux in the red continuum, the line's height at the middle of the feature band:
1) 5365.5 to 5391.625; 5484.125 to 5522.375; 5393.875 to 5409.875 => 0.07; 8.32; 8.62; 8.38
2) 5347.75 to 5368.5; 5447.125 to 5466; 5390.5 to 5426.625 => 0.03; 8.8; 8.22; 8.5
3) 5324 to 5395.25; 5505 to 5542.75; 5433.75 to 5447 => 0.01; 8.37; 8.82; 8.59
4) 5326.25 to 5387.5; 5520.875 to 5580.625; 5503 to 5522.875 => 0.04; 8.34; 8.91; 8.8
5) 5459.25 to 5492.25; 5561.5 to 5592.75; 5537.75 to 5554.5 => -0.10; 8.48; 8.54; 8.52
